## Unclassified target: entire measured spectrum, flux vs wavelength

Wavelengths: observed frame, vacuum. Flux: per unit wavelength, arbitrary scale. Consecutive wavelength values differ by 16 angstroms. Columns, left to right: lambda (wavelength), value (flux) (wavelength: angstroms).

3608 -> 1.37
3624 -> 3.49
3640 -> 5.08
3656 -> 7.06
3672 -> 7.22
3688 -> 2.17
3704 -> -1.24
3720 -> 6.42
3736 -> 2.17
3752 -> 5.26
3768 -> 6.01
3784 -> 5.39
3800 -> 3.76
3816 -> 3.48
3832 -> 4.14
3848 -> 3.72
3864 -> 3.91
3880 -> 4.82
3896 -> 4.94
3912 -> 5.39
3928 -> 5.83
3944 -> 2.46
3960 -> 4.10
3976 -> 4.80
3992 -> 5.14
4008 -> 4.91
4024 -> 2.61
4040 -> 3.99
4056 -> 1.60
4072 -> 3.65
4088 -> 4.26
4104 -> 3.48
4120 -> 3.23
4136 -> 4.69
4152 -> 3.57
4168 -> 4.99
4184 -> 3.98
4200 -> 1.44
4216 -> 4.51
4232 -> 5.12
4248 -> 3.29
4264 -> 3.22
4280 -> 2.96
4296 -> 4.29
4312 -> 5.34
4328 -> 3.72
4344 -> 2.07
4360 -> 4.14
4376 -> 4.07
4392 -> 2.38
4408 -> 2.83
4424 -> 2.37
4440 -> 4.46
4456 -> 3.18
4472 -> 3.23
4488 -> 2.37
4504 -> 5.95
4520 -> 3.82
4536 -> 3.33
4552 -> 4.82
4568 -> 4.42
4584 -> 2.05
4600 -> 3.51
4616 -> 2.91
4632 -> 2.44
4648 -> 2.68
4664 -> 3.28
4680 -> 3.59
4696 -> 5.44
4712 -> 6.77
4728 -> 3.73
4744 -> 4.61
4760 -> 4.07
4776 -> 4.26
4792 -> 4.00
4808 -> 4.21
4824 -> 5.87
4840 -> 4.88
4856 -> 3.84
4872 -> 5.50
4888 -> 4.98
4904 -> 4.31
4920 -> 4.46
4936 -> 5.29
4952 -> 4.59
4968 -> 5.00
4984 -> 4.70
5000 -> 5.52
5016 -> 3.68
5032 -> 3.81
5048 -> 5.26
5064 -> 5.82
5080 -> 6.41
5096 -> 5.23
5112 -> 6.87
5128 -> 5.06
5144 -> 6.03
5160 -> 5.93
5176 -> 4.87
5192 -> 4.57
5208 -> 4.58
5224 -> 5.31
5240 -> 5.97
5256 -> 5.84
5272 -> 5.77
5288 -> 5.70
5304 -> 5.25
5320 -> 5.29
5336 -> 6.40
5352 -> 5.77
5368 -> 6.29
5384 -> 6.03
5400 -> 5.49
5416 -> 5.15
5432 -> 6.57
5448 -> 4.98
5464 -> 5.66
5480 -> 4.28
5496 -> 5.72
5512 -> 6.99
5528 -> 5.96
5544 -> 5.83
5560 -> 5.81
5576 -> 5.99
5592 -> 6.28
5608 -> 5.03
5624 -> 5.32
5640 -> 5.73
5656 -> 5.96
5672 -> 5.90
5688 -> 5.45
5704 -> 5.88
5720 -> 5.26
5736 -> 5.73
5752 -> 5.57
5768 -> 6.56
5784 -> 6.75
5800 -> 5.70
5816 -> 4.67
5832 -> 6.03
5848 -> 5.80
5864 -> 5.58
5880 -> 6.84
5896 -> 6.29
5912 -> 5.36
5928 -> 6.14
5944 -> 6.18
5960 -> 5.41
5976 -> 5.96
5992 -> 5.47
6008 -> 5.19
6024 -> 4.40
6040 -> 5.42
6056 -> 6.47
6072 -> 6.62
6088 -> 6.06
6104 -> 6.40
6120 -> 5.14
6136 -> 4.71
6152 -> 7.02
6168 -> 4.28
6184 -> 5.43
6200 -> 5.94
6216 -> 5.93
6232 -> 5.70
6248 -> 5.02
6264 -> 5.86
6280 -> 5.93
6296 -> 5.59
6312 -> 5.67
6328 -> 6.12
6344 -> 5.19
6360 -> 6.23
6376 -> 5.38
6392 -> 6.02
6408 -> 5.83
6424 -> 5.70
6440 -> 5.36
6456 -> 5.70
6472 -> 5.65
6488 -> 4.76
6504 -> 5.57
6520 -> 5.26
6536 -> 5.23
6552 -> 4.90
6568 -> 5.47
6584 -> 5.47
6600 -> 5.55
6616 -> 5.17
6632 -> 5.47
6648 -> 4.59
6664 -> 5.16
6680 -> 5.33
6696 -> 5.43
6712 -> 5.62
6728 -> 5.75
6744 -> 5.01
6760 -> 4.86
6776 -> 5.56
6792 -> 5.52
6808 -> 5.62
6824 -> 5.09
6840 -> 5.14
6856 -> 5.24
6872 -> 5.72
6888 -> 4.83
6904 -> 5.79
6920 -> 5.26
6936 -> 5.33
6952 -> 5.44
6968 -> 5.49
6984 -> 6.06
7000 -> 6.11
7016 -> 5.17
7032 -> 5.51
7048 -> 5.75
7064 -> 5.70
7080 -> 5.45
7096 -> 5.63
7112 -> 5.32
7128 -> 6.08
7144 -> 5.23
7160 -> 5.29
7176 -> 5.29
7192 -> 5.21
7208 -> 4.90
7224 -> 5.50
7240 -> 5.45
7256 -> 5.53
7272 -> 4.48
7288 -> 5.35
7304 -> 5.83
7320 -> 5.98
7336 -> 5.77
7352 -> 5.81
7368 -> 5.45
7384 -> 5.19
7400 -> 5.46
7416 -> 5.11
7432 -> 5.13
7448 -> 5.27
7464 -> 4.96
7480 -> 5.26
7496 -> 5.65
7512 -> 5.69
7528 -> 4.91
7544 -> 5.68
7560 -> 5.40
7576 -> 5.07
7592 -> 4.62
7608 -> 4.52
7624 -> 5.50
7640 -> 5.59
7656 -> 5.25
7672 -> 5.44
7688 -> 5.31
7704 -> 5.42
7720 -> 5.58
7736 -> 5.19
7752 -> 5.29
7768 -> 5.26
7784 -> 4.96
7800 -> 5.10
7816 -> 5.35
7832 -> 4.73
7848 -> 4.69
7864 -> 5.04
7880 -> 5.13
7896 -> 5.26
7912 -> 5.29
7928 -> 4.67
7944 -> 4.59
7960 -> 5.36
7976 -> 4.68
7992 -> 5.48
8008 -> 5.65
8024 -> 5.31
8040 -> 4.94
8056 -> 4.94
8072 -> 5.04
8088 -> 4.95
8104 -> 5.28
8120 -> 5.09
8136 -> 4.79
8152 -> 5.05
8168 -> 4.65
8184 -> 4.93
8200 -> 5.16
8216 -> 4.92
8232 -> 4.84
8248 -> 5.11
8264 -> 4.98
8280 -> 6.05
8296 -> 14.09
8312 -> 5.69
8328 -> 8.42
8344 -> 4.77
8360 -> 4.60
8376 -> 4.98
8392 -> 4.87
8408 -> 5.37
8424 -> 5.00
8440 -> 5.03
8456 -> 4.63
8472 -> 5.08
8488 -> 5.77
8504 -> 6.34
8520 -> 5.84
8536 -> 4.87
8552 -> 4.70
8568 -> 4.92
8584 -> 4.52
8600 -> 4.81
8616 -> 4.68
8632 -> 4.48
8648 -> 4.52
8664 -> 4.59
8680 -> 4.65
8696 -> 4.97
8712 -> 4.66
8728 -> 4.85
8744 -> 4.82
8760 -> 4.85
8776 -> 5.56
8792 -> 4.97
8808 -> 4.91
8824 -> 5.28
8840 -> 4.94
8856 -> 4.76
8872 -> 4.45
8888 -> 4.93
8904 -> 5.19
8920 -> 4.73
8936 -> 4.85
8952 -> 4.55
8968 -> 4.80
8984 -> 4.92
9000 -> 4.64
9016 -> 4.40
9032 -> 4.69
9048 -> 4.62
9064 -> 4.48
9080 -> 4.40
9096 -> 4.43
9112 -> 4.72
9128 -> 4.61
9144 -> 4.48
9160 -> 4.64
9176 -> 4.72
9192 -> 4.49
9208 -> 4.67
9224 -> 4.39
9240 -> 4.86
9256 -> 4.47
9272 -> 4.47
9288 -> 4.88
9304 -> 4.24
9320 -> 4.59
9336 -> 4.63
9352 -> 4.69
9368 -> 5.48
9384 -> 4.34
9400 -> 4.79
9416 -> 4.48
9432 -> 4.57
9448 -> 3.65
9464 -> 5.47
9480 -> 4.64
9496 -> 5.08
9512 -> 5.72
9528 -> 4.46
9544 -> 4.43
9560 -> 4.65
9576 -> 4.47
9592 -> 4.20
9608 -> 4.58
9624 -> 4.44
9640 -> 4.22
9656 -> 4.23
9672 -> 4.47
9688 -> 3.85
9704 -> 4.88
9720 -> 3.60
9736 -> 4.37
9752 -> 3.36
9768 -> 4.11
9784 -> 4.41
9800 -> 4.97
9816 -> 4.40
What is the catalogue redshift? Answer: 0.265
